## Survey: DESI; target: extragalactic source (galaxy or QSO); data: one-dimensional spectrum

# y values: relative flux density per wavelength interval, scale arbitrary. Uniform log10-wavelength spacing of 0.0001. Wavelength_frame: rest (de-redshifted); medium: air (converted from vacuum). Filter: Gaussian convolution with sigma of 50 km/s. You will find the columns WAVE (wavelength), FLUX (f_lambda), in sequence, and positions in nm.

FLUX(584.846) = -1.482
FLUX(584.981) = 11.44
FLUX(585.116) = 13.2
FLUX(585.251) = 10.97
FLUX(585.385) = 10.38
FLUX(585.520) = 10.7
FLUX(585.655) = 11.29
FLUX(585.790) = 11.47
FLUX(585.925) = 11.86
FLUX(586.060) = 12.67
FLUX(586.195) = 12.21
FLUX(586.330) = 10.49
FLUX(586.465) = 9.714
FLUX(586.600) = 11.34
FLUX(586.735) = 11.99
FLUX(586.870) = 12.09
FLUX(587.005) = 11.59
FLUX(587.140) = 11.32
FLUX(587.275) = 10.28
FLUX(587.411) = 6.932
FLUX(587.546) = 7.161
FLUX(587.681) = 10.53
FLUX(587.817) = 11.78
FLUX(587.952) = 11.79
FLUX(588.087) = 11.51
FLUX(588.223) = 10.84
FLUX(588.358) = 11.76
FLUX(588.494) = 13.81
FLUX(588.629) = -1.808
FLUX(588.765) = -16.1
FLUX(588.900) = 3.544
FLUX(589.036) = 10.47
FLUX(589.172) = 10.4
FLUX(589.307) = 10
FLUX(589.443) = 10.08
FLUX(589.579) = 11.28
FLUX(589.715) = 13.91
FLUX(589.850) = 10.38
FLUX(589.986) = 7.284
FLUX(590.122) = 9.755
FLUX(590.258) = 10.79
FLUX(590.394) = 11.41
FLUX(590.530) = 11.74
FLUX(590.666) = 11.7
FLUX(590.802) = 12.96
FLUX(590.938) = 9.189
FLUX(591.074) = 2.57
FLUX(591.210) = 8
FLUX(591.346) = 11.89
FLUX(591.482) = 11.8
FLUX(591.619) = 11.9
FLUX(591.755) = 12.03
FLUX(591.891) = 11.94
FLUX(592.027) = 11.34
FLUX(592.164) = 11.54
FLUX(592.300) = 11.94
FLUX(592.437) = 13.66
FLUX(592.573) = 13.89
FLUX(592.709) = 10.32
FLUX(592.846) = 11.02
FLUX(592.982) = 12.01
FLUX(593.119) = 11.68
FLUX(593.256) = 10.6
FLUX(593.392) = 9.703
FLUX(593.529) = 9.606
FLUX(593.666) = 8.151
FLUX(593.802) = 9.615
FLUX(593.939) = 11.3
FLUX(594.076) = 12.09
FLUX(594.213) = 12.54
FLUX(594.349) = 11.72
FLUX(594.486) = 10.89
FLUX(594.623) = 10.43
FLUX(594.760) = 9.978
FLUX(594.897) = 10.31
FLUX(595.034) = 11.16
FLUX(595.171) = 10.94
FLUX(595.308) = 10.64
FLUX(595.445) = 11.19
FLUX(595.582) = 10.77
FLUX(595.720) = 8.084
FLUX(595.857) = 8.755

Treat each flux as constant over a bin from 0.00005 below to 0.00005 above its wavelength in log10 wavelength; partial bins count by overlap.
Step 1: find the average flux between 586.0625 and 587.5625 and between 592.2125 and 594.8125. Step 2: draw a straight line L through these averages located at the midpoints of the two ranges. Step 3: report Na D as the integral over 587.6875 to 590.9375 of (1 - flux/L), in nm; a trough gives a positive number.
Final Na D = 0.515 nm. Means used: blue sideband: 10.7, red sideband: 11.1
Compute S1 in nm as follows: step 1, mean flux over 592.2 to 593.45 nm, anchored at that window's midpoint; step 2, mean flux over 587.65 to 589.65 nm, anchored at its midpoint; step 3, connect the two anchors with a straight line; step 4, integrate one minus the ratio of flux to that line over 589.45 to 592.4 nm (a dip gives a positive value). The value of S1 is -0.24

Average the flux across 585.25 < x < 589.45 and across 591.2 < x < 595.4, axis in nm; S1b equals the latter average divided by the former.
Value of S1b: 1.2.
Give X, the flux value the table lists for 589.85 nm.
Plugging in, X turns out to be 10.38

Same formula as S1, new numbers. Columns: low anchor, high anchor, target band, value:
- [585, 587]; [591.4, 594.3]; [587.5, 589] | 0.599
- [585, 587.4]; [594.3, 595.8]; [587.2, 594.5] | 0.614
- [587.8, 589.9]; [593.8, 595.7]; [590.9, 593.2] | -0.300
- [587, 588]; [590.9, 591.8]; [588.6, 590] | 0.470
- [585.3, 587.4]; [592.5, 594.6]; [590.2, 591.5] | 0.109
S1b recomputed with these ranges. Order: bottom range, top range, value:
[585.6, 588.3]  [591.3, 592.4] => 1.08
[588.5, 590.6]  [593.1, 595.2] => 1.38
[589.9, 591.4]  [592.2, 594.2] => 1.15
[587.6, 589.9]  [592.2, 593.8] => 1.31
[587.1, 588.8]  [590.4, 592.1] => 1.32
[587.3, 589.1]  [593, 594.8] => 1.49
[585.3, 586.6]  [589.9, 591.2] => 0.86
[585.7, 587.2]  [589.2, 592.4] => 0.93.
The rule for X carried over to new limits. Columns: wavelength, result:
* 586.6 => 11.34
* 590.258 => 10.79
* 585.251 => 10.97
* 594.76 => 9.978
